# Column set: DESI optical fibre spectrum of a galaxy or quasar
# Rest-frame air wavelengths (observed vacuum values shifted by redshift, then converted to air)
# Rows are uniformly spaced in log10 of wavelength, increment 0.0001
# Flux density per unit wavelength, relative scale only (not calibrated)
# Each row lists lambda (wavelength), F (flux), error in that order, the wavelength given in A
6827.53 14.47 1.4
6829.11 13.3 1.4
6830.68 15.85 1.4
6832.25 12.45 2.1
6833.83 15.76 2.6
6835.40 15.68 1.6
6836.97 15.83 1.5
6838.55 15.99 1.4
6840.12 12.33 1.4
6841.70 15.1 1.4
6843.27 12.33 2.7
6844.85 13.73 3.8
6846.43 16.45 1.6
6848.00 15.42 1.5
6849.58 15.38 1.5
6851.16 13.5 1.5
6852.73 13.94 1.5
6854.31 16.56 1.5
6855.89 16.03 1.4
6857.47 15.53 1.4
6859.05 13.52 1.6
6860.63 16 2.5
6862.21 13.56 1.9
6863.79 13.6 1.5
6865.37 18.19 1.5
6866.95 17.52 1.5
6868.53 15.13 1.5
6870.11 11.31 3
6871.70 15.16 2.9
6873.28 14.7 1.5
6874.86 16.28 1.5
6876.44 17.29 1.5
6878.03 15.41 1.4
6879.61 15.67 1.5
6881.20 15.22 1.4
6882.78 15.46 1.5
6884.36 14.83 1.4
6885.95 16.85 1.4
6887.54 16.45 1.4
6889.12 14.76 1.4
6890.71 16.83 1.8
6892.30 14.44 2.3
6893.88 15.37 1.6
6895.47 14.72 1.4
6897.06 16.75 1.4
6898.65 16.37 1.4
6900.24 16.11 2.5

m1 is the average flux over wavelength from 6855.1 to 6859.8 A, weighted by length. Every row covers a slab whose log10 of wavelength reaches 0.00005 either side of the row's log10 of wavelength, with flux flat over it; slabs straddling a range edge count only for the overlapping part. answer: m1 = 15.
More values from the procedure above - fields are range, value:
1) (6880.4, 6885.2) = 15.2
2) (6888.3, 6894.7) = 15.4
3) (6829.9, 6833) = 14.2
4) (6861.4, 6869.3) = 15.6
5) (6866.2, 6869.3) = 16.3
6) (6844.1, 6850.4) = 15.2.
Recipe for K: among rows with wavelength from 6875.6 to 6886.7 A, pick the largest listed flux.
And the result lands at 17.29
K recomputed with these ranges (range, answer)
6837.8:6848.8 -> 16.45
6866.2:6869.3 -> 17.52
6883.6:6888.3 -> 16.85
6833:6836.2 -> 15.76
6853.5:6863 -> 16.56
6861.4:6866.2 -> 18.19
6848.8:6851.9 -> 15.38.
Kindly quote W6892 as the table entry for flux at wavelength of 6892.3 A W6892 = 14.44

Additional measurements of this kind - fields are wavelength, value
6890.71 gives 16.83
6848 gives 15.42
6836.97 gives 15.83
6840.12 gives 12.33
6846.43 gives 16.45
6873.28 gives 14.7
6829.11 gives 13.3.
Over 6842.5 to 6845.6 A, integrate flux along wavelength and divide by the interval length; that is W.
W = 13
